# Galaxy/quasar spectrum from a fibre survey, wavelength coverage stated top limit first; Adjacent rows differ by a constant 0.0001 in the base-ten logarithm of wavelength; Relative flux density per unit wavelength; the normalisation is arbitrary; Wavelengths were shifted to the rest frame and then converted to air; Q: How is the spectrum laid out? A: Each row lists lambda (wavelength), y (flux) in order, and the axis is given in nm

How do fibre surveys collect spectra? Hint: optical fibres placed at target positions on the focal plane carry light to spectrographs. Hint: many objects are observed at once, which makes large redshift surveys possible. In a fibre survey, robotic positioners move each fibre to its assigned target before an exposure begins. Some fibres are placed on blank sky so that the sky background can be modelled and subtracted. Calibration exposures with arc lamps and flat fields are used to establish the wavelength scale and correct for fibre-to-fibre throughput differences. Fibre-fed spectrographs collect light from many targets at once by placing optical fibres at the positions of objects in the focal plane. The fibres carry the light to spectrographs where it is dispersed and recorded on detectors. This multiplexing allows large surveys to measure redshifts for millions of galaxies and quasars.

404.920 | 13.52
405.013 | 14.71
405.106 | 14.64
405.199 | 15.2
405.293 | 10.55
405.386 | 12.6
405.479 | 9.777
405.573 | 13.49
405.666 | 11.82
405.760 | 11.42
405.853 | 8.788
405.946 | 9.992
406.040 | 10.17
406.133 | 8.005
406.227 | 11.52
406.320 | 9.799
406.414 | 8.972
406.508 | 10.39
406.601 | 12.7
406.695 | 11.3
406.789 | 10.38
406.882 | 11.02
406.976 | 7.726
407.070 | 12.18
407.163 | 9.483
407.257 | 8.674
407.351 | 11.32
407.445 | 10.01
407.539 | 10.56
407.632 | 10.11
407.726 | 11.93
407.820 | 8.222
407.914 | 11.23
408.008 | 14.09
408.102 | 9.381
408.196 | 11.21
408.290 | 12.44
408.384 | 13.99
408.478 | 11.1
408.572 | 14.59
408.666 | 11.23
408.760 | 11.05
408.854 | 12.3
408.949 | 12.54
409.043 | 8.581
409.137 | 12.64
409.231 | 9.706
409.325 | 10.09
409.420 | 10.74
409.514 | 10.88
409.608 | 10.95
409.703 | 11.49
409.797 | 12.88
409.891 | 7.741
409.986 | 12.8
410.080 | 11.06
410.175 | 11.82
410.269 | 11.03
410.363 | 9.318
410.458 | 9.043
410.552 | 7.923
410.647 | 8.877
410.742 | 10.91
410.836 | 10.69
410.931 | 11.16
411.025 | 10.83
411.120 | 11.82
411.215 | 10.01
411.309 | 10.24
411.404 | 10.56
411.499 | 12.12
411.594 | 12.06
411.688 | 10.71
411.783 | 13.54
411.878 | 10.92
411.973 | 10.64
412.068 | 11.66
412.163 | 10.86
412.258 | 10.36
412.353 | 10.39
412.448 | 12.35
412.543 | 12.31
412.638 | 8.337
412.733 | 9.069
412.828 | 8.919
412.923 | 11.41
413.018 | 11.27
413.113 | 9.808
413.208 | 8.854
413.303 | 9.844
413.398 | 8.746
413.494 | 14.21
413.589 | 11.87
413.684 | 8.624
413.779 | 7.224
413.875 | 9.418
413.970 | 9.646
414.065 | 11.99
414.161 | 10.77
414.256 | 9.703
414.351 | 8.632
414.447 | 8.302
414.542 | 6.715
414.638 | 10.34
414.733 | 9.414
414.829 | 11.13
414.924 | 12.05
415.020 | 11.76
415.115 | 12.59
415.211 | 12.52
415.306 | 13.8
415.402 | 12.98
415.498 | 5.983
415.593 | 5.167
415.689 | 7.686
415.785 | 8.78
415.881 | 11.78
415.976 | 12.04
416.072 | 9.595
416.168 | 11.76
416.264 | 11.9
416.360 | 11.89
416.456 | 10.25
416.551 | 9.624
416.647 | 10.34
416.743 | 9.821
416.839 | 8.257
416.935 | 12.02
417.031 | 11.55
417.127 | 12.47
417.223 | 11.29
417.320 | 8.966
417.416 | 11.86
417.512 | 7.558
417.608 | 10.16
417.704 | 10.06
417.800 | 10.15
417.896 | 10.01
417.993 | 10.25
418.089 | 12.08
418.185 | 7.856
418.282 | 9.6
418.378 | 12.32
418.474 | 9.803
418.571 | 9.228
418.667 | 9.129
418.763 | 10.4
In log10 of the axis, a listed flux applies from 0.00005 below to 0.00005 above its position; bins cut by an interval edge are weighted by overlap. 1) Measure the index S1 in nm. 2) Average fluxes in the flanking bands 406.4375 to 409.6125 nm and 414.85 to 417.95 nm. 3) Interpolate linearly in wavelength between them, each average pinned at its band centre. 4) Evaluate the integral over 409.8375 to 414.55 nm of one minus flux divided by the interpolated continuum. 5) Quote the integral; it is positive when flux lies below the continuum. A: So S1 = 0.17 nm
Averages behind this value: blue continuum 11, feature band 10.4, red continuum 10.5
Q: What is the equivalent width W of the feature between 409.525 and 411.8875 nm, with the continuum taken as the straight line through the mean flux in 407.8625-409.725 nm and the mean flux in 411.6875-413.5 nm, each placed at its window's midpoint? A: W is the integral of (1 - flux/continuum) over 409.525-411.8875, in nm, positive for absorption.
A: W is 0.05 nm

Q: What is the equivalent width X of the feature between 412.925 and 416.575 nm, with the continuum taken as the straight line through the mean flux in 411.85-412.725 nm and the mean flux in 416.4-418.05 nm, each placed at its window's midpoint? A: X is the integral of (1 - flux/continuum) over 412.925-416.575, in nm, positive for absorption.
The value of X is 0.10 nm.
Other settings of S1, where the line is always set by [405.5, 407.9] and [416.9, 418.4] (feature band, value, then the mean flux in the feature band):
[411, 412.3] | -0.09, 11.2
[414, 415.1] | 0.03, 10.1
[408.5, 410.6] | -0.10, 10.9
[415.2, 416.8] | 0.03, 10.3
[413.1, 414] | 0.05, 9.83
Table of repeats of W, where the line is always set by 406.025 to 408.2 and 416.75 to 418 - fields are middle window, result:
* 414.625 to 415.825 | 0.00 nm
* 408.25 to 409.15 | -0.14 nm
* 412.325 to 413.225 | 0.00 nm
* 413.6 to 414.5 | 0.08 nm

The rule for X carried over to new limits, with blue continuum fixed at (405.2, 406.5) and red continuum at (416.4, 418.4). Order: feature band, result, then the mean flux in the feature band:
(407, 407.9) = 0.03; 10.2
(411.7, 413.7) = -0.05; 10.7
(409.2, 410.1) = -0.02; 10.8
